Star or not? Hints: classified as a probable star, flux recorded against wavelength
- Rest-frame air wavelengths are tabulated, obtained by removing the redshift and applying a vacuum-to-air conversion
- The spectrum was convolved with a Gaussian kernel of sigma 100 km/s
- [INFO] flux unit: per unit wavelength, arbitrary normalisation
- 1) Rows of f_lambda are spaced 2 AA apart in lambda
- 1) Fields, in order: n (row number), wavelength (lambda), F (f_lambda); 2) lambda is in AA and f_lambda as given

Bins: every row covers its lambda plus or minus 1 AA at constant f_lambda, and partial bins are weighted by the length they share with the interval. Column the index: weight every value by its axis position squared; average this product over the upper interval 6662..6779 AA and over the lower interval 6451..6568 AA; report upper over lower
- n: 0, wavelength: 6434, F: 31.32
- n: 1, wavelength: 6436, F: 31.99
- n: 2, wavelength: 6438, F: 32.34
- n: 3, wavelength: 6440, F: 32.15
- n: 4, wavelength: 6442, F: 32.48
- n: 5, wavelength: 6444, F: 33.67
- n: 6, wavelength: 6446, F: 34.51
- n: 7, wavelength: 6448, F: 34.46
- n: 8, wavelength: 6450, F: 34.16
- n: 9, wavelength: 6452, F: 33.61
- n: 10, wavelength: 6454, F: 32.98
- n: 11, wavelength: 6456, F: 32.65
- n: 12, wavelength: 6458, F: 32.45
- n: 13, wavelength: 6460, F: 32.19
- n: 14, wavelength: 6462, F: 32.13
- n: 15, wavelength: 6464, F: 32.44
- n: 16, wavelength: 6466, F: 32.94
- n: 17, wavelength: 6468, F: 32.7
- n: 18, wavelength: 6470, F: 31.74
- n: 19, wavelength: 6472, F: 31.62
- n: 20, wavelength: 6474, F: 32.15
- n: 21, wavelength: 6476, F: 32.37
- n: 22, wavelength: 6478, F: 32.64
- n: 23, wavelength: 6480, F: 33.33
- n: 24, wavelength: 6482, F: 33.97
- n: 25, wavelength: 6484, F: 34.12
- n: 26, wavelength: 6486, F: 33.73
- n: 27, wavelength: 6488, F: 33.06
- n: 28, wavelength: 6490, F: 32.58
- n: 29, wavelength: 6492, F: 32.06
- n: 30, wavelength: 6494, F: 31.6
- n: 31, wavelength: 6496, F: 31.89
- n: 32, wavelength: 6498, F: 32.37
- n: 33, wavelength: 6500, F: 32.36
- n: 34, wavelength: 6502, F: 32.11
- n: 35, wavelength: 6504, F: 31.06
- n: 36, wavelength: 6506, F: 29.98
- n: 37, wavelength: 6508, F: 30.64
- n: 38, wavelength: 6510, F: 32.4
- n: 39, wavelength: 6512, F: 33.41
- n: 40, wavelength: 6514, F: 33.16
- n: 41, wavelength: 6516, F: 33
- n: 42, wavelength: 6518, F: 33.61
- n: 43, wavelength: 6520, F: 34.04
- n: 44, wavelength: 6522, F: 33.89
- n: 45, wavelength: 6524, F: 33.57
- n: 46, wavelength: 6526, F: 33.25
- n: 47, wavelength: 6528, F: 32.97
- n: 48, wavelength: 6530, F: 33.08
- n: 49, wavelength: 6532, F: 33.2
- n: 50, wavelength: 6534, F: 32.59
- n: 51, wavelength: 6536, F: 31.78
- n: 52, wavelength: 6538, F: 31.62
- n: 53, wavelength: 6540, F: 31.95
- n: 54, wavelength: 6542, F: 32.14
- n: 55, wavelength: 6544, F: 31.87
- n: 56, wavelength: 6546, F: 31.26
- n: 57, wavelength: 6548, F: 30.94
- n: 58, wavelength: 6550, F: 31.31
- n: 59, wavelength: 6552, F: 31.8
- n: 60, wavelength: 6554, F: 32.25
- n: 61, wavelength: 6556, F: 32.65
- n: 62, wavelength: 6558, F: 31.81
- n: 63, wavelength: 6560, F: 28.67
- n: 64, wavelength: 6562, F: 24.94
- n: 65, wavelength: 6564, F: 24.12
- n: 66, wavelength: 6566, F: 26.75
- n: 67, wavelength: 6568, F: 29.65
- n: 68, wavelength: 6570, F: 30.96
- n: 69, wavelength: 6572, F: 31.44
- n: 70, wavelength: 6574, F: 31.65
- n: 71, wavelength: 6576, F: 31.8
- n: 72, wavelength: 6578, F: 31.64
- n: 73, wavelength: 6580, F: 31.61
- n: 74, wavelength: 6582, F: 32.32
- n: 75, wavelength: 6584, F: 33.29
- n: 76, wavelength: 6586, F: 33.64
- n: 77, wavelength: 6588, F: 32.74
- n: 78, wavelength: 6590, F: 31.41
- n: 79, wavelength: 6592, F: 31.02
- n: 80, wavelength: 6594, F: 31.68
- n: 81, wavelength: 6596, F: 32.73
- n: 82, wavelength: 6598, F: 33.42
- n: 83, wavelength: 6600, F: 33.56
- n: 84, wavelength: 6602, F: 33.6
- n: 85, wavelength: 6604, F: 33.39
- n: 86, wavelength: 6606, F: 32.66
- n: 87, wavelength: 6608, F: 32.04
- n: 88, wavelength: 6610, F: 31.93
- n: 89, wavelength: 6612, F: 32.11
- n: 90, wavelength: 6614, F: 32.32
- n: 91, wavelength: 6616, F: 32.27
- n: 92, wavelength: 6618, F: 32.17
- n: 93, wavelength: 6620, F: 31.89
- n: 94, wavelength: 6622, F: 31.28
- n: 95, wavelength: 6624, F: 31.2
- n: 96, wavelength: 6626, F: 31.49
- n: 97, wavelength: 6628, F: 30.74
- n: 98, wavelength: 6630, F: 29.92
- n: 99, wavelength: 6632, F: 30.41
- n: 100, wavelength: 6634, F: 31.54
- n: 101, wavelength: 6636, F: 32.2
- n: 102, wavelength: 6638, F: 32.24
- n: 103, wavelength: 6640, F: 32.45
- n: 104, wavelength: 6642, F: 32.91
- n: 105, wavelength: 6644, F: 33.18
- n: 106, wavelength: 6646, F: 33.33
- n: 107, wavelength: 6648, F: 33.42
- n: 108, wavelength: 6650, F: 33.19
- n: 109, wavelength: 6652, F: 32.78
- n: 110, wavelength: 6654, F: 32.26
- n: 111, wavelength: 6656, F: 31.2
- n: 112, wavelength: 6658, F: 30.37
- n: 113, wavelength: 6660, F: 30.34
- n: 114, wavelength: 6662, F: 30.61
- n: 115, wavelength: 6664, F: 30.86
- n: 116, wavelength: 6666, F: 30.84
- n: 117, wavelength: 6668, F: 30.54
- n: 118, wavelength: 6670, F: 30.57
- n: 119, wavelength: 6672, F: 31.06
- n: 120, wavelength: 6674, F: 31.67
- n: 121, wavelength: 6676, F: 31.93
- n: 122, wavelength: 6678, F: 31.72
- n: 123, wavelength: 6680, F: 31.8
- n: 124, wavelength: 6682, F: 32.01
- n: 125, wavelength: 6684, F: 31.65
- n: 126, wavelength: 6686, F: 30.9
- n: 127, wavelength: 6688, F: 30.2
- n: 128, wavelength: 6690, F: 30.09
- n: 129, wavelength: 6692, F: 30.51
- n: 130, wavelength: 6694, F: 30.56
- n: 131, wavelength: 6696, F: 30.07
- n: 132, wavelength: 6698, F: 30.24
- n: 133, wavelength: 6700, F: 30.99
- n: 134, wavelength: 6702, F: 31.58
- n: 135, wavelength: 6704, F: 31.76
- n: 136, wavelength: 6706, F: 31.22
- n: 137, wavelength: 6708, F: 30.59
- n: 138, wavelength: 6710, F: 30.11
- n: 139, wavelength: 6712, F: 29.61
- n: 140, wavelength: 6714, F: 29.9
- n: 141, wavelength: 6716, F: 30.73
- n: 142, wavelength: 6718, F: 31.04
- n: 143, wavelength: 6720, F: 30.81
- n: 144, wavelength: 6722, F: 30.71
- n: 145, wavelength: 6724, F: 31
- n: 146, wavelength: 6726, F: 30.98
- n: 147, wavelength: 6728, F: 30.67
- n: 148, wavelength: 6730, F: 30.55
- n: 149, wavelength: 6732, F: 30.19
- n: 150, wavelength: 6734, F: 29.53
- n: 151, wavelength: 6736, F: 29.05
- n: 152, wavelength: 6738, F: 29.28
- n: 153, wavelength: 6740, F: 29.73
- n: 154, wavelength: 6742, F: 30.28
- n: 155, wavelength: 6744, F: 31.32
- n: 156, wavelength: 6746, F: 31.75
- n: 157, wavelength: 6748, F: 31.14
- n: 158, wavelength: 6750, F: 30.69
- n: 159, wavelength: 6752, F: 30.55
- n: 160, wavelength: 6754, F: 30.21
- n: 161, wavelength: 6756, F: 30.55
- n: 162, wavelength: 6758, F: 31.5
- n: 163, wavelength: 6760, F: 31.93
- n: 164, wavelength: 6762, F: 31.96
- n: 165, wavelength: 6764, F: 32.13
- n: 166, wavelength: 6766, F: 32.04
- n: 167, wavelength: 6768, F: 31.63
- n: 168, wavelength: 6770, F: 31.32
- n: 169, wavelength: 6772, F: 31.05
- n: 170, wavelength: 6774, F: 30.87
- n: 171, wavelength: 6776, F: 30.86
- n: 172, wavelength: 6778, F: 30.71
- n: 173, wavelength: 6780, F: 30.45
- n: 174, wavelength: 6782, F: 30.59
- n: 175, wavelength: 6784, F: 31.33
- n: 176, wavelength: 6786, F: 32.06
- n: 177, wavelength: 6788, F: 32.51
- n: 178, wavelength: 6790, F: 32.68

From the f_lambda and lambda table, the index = 1.03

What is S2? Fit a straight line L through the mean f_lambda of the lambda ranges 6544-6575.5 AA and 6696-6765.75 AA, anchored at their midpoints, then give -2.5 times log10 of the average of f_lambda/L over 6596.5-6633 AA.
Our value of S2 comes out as -0.06 mag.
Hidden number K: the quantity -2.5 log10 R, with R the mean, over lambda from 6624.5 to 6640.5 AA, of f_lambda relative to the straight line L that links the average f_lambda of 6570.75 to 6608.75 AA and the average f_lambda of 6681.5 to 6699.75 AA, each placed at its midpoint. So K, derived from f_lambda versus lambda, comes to 0.01 mag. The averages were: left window 32.4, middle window 31.3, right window 30.7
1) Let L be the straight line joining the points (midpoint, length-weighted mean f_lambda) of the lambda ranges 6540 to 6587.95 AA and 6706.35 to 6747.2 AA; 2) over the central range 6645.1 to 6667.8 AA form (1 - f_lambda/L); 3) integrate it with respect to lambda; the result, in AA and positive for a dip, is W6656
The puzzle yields -0.8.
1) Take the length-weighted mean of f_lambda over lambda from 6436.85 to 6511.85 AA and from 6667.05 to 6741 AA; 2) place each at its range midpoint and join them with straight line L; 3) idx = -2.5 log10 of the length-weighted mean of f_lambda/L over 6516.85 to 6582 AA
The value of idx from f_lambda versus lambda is 0.02 mag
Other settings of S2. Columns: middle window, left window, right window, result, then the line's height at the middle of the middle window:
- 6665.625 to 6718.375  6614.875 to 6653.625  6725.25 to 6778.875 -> 0.02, 31.4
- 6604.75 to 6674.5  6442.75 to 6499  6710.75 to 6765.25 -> -0.01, 31.5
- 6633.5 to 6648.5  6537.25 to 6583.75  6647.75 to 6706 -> -0.06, 31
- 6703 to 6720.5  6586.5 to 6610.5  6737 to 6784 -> 0.03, 31.5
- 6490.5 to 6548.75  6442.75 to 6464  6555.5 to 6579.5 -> -0.04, 31.2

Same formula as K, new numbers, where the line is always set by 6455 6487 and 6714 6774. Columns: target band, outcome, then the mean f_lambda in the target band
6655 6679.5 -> 0.01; 31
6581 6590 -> -0.03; 32.8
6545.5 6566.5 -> 0.08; 29.7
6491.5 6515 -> 0.02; 31.9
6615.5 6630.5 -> 0.01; 31.4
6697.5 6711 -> 0.01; 31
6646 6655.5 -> -0.05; 32.9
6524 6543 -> -0.01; 32.6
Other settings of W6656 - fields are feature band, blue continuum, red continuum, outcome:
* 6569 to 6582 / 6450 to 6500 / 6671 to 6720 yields 0.1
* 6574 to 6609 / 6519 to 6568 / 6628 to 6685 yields -1.1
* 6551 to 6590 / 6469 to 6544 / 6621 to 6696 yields 1.6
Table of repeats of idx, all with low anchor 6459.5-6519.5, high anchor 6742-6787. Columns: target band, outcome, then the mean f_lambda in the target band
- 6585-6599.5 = -0.01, 32.4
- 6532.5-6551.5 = 0.02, 31.8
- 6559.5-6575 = 0.13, 28.5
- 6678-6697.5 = 0.02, 30.9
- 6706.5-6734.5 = 0.03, 30.5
